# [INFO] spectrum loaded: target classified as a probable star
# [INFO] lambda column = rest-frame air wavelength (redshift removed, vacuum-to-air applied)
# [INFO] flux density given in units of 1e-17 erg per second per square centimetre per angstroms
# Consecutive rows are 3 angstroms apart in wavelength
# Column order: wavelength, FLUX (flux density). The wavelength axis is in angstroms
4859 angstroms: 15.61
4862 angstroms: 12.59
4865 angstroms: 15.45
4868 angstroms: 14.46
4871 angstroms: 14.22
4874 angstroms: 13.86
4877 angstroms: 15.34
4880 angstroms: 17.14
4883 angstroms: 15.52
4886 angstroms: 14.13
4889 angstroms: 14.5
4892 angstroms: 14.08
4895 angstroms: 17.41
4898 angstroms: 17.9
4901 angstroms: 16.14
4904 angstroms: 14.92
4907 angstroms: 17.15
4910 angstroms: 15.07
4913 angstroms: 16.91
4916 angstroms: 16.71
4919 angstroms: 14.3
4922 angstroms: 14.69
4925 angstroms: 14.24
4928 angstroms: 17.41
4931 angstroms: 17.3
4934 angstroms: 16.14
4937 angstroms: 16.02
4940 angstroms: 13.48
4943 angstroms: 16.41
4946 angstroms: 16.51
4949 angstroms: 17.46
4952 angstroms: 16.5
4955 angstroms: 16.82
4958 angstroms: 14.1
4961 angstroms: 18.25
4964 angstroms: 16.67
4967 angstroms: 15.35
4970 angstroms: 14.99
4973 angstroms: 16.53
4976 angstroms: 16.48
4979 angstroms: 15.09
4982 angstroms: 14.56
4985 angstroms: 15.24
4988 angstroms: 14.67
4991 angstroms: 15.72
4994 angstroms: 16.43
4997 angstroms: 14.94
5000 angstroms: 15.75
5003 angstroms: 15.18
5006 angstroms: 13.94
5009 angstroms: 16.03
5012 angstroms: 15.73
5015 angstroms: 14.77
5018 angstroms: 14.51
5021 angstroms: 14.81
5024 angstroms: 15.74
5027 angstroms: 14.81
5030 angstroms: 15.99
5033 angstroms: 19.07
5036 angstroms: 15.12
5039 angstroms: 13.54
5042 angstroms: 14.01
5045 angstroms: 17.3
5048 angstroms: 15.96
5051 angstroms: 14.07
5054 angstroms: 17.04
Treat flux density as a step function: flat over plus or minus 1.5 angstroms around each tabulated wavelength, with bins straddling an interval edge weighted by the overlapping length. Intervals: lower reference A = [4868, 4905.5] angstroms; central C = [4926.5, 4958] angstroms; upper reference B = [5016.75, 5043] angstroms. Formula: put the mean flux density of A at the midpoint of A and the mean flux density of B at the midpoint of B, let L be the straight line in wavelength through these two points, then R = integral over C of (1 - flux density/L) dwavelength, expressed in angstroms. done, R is -1.91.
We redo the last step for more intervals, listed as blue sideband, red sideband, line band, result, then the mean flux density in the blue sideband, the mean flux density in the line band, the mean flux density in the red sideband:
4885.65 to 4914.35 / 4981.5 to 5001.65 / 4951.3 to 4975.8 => -1.00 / 15.9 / 16.2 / 15.4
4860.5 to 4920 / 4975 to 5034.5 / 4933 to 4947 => -0.22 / 15.4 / 15.7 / 15.5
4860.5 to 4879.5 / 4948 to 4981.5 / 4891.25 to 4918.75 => -2.08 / 14.5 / 16.2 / 16.1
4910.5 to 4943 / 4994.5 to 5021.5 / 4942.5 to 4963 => -1.38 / 15.7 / 16.6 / 15.1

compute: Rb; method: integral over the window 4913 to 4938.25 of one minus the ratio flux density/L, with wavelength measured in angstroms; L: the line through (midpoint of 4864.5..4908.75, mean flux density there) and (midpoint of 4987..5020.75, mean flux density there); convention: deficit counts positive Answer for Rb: -0.84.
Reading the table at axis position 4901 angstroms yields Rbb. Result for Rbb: 16.14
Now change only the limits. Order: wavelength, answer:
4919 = 14.3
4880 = 17.14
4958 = 14.1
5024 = 15.74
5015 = 14.77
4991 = 15.72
